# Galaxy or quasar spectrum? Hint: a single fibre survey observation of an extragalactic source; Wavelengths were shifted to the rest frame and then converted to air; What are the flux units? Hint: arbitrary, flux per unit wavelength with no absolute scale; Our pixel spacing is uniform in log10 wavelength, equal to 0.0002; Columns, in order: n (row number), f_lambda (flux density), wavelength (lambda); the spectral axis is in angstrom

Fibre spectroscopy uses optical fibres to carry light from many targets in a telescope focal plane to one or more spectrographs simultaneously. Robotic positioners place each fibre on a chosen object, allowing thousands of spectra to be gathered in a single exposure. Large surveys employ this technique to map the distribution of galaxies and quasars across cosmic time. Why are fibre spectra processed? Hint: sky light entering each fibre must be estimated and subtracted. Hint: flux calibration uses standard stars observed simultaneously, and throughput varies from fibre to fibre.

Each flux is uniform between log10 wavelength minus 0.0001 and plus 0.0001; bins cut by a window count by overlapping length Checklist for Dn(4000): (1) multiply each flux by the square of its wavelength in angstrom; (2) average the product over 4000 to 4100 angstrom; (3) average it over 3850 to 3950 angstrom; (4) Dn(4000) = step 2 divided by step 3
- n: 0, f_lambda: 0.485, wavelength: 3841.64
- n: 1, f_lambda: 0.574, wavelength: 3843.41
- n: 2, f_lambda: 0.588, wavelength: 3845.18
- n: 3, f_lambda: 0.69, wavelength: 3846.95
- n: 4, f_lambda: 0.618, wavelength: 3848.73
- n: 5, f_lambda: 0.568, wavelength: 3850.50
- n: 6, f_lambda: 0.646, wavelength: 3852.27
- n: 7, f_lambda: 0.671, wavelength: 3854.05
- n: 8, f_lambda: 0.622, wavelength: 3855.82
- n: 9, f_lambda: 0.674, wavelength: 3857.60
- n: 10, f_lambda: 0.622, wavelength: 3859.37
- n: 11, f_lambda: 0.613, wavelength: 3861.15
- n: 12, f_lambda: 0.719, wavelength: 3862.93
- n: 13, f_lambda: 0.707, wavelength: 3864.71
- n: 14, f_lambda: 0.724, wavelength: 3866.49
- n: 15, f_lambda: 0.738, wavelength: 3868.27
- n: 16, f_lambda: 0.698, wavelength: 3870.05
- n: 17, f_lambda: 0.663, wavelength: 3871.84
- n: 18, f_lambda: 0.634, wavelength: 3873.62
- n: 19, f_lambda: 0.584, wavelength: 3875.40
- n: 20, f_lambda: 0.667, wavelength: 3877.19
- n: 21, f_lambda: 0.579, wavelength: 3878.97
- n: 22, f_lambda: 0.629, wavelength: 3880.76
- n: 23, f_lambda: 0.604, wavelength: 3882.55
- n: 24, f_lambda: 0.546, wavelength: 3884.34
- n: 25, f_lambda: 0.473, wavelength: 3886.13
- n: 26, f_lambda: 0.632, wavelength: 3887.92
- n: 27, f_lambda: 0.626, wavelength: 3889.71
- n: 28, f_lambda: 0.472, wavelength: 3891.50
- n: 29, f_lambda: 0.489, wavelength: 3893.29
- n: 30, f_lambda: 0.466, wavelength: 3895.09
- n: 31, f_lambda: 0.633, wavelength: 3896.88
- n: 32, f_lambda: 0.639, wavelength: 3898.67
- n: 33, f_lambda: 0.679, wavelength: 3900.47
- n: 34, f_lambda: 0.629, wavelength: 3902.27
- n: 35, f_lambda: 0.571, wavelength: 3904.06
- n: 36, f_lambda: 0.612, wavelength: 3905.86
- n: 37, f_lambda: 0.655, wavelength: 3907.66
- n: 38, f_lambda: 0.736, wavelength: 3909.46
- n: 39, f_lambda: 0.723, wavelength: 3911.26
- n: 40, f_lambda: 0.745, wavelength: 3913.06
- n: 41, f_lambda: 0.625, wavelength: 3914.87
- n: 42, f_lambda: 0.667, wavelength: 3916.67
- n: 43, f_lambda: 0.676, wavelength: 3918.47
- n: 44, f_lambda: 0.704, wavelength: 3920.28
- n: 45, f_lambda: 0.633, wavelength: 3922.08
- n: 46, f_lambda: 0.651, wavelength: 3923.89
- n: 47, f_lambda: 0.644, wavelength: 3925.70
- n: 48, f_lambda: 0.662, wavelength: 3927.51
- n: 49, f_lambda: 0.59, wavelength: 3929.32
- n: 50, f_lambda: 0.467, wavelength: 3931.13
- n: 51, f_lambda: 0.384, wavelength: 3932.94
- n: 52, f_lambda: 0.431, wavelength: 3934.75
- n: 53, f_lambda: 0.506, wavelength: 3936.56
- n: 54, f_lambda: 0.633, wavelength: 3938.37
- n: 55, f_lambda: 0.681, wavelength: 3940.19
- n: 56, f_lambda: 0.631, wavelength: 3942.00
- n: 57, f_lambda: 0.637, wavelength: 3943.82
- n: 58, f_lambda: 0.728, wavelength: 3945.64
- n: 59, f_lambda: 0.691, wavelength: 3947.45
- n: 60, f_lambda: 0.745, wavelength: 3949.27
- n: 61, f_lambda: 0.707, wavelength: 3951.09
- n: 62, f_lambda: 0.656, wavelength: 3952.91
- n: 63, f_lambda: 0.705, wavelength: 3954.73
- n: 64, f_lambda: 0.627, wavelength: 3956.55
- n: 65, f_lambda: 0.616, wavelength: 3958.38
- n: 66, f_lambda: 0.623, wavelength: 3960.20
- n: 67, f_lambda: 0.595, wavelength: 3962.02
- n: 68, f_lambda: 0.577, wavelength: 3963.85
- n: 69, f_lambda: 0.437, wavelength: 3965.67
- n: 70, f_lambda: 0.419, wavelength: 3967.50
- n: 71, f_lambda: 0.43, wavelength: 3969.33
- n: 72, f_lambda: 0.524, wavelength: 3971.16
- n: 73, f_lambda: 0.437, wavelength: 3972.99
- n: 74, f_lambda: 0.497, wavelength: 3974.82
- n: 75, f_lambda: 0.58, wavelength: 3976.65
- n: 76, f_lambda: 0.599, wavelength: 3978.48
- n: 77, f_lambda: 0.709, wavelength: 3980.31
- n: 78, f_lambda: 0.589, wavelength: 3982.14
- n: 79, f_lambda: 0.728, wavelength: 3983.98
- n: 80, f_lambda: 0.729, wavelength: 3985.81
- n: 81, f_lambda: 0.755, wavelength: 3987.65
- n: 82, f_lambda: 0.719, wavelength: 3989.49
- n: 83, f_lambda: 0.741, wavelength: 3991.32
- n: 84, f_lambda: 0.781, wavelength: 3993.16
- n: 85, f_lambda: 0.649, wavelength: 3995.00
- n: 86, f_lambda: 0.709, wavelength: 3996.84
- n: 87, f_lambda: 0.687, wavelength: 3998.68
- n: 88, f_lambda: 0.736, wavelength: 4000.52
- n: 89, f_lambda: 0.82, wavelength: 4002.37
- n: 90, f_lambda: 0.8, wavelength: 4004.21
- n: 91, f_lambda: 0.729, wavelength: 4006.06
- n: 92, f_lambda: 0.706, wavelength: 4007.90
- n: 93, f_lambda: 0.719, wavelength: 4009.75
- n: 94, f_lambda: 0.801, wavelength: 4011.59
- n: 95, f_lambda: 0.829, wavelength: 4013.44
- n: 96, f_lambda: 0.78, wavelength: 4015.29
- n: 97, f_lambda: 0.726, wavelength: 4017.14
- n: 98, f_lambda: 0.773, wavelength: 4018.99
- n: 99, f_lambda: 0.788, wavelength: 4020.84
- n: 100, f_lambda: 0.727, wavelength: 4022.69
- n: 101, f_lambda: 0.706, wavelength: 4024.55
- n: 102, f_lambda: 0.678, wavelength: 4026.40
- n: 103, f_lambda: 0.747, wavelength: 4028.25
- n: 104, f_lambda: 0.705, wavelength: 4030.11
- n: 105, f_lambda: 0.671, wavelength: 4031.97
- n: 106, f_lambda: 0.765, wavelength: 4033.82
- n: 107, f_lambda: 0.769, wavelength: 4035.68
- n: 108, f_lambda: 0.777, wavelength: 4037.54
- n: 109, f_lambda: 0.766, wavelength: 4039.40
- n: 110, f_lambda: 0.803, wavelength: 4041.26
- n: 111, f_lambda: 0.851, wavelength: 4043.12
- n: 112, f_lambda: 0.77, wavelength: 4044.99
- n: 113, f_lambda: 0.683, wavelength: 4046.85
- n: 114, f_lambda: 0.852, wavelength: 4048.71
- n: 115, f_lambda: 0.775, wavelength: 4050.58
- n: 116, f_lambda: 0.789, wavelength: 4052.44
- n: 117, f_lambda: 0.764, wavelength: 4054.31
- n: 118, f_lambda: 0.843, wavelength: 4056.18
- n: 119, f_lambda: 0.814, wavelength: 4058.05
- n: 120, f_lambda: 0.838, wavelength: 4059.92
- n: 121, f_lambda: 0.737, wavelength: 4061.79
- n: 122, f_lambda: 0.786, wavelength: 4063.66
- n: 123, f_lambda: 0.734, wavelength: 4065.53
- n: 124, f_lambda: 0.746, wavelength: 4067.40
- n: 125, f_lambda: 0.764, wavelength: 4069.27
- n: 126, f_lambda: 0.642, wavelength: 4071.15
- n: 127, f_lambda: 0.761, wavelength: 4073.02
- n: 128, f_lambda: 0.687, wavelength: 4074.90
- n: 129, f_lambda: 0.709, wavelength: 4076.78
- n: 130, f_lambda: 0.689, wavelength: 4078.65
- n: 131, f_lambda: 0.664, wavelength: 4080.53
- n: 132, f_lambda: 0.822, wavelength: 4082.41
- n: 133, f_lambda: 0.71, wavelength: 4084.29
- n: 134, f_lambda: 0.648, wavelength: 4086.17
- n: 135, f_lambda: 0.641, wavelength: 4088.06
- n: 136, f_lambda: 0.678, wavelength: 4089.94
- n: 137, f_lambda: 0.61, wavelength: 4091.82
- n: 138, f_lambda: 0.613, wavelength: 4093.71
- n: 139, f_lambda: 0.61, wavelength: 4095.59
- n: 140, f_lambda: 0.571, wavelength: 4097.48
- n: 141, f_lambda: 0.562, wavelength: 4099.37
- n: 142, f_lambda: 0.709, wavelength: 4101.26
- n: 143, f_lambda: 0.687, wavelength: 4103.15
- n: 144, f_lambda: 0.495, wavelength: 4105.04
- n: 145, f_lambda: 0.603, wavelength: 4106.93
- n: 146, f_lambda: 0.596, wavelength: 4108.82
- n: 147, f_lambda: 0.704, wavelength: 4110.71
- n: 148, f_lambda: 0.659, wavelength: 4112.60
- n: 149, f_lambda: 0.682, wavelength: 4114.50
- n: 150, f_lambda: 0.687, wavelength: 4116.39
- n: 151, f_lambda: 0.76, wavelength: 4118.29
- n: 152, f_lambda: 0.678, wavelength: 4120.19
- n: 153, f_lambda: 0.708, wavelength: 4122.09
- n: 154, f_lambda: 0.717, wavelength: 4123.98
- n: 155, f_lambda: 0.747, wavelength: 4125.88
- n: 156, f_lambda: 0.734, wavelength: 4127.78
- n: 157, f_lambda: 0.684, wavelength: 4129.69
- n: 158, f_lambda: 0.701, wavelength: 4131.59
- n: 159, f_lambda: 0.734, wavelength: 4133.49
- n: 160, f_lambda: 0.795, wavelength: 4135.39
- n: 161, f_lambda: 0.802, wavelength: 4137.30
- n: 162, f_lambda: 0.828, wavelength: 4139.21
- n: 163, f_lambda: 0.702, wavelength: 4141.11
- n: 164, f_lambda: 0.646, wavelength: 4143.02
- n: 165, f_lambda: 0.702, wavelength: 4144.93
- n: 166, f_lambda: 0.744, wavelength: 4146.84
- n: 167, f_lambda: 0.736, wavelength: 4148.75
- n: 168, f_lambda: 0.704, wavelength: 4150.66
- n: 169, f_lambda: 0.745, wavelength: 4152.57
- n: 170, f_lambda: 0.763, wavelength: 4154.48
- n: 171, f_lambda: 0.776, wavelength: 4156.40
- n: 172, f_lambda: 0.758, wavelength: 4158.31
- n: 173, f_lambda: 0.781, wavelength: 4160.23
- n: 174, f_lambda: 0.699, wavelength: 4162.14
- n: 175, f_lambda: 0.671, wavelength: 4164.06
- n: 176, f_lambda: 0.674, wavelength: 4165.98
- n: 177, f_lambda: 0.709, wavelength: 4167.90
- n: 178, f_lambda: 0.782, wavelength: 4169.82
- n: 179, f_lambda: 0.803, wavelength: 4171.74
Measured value 1.27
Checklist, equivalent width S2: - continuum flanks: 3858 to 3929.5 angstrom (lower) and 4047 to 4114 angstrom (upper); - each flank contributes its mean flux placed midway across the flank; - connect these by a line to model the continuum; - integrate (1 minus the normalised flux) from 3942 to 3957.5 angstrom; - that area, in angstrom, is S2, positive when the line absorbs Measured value -0.7 angstrom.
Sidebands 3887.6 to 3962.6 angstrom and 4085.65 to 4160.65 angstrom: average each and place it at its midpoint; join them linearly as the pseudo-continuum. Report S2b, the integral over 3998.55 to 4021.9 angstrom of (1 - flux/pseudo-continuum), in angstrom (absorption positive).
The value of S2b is -3.9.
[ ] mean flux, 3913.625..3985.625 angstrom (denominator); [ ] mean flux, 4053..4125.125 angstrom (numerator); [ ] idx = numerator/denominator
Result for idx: 1.15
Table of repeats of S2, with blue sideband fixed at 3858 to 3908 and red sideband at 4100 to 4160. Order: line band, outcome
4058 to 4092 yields -1.53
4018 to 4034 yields -1.34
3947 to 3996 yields 2.01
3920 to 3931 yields 0.04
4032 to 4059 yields -4.19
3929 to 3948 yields 1.82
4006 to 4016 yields -1.47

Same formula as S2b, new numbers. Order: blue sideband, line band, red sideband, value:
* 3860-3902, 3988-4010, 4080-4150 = -2.8 angstrom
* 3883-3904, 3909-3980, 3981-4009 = 4.4 angstrom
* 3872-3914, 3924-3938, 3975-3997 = 2.2 angstrom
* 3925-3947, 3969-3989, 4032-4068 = 1.6 angstrom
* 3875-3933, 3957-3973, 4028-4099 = 3.2 angstrom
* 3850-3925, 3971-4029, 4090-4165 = -3.7 angstrom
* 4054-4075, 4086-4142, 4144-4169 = 4.9 angstrom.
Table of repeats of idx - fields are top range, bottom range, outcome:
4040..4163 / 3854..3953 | 1.14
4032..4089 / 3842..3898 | 1.22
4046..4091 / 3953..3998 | 1.20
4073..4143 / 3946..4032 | 1.01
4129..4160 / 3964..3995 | 1.22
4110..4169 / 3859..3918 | 1.15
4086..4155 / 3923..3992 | 1.13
